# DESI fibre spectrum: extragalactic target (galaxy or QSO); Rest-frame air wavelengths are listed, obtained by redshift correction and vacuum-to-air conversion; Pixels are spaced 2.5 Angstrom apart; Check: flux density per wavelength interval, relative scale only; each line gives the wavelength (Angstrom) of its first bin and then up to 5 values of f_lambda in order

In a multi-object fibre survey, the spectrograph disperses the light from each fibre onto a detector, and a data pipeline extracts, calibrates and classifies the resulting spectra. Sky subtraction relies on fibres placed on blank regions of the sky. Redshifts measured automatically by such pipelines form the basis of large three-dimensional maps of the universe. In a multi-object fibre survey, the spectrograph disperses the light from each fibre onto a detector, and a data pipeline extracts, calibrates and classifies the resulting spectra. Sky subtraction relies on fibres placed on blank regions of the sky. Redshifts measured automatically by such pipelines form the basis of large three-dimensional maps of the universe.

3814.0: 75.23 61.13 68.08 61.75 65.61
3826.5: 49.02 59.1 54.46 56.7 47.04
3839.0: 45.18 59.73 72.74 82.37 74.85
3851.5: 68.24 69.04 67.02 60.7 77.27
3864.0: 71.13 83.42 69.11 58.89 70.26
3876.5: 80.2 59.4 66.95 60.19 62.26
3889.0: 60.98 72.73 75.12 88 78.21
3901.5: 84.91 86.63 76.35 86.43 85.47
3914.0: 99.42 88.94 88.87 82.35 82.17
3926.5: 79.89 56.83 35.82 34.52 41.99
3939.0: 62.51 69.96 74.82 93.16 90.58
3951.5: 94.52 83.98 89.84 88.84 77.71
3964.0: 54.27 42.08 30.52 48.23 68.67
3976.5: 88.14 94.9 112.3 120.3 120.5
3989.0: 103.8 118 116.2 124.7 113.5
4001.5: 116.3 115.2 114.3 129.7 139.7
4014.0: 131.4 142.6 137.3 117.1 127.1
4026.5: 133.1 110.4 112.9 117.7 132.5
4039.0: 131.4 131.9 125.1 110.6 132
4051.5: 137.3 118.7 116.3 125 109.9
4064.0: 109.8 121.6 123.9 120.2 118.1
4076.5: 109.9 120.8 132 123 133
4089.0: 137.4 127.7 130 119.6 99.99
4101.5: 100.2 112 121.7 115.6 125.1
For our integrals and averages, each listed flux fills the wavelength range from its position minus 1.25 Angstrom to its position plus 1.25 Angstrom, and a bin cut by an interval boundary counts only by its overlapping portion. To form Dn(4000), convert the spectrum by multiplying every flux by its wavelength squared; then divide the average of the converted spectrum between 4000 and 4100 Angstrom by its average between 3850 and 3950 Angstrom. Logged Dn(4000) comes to 1.84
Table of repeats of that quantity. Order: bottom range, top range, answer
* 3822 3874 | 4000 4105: 2.10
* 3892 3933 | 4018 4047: 1.66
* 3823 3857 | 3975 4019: 2.06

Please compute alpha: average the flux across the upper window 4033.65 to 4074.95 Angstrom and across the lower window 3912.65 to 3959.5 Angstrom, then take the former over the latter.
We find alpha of 1.62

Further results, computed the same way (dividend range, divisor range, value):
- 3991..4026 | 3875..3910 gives 1.69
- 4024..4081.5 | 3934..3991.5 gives 1.53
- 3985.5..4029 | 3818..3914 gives 1.78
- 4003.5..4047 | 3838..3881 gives 1.83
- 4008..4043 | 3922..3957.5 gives 1.81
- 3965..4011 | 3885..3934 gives 1.30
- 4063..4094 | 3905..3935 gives 1.64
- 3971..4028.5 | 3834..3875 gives 1.72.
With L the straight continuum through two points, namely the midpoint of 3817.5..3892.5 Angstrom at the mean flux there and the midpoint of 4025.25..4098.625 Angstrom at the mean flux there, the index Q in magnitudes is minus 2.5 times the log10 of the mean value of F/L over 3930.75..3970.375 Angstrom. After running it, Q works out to 0.34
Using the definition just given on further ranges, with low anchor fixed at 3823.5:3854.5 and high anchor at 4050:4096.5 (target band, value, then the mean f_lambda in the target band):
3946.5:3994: 0.124 mag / 85.9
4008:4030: -0.195 mag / 130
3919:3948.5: 0.282 mag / 66.6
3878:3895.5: 0.130 mag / 65.8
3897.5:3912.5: -0.056 mag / 83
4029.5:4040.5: -0.091 mag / 123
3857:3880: -0.012 mag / 70.1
